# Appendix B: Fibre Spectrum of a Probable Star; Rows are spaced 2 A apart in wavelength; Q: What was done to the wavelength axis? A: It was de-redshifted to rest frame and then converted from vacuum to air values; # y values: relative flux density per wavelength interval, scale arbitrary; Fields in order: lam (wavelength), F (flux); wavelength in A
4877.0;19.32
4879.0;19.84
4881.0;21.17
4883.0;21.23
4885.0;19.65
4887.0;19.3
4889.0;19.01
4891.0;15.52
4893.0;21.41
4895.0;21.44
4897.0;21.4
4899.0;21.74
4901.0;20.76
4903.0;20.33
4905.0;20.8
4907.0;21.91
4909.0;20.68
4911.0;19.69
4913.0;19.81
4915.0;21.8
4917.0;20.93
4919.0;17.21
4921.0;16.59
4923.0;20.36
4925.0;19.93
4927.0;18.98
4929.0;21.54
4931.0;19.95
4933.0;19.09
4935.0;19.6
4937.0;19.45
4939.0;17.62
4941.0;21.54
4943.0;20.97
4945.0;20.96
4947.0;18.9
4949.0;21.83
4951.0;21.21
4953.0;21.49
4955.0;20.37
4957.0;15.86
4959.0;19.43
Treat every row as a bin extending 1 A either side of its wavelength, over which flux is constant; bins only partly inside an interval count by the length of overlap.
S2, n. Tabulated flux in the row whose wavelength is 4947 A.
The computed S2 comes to 18.9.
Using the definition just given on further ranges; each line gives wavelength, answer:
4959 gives 19.43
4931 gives 19.95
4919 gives 17.21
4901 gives 20.76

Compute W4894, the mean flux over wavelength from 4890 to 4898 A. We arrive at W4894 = 19.9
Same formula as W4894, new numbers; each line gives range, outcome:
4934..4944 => 19.8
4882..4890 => 19.8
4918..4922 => 16.9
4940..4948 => 20.6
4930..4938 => 19.5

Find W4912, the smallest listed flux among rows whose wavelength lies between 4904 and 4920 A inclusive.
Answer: 17.21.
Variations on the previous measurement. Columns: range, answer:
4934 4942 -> 17.62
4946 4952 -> 18.9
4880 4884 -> 21.17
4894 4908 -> 20.33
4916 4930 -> 16.59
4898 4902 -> 20.76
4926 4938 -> 18.98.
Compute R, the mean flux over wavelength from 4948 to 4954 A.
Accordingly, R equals 21.5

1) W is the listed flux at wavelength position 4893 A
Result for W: 21.41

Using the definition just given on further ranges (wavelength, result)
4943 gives 20.97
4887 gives 19.3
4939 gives 17.62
